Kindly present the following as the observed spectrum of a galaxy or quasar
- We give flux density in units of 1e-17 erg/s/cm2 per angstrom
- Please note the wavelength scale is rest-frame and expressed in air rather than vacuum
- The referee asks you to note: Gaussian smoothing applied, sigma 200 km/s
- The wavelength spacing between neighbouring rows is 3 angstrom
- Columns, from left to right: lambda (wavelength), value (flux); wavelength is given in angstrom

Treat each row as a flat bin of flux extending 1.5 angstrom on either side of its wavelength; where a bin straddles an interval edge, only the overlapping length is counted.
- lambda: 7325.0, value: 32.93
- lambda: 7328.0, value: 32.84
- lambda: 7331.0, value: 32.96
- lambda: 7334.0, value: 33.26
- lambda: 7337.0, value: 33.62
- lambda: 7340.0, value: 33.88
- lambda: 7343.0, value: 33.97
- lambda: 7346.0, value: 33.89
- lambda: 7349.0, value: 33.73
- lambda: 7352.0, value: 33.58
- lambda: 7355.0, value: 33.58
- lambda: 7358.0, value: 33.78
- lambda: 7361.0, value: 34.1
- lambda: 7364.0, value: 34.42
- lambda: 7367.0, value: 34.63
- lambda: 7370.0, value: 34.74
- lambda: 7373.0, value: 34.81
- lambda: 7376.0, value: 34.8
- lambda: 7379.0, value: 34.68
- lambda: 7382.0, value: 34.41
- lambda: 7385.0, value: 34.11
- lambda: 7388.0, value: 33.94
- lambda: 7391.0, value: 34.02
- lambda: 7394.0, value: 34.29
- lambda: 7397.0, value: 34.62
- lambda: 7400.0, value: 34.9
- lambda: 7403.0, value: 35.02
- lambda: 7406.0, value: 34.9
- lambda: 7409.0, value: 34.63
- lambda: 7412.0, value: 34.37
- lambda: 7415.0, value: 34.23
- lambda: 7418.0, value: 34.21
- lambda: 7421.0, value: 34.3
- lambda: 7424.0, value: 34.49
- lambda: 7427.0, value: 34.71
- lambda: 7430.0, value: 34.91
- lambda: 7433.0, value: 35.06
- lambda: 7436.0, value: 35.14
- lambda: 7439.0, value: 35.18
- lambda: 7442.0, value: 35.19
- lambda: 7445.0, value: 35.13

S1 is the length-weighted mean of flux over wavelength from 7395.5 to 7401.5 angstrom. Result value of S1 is 34.8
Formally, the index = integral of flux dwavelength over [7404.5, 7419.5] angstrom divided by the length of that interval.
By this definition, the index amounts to 34.5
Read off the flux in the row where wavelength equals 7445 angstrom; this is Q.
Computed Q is 35.13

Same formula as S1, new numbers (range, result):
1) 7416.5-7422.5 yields 34.3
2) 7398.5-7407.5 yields 34.9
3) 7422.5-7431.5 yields 34.7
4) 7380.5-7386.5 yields 34.3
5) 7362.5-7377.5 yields 34.7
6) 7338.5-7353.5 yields 33.8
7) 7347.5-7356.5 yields 33.6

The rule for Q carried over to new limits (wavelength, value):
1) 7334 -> 33.26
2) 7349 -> 33.73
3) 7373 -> 34.81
